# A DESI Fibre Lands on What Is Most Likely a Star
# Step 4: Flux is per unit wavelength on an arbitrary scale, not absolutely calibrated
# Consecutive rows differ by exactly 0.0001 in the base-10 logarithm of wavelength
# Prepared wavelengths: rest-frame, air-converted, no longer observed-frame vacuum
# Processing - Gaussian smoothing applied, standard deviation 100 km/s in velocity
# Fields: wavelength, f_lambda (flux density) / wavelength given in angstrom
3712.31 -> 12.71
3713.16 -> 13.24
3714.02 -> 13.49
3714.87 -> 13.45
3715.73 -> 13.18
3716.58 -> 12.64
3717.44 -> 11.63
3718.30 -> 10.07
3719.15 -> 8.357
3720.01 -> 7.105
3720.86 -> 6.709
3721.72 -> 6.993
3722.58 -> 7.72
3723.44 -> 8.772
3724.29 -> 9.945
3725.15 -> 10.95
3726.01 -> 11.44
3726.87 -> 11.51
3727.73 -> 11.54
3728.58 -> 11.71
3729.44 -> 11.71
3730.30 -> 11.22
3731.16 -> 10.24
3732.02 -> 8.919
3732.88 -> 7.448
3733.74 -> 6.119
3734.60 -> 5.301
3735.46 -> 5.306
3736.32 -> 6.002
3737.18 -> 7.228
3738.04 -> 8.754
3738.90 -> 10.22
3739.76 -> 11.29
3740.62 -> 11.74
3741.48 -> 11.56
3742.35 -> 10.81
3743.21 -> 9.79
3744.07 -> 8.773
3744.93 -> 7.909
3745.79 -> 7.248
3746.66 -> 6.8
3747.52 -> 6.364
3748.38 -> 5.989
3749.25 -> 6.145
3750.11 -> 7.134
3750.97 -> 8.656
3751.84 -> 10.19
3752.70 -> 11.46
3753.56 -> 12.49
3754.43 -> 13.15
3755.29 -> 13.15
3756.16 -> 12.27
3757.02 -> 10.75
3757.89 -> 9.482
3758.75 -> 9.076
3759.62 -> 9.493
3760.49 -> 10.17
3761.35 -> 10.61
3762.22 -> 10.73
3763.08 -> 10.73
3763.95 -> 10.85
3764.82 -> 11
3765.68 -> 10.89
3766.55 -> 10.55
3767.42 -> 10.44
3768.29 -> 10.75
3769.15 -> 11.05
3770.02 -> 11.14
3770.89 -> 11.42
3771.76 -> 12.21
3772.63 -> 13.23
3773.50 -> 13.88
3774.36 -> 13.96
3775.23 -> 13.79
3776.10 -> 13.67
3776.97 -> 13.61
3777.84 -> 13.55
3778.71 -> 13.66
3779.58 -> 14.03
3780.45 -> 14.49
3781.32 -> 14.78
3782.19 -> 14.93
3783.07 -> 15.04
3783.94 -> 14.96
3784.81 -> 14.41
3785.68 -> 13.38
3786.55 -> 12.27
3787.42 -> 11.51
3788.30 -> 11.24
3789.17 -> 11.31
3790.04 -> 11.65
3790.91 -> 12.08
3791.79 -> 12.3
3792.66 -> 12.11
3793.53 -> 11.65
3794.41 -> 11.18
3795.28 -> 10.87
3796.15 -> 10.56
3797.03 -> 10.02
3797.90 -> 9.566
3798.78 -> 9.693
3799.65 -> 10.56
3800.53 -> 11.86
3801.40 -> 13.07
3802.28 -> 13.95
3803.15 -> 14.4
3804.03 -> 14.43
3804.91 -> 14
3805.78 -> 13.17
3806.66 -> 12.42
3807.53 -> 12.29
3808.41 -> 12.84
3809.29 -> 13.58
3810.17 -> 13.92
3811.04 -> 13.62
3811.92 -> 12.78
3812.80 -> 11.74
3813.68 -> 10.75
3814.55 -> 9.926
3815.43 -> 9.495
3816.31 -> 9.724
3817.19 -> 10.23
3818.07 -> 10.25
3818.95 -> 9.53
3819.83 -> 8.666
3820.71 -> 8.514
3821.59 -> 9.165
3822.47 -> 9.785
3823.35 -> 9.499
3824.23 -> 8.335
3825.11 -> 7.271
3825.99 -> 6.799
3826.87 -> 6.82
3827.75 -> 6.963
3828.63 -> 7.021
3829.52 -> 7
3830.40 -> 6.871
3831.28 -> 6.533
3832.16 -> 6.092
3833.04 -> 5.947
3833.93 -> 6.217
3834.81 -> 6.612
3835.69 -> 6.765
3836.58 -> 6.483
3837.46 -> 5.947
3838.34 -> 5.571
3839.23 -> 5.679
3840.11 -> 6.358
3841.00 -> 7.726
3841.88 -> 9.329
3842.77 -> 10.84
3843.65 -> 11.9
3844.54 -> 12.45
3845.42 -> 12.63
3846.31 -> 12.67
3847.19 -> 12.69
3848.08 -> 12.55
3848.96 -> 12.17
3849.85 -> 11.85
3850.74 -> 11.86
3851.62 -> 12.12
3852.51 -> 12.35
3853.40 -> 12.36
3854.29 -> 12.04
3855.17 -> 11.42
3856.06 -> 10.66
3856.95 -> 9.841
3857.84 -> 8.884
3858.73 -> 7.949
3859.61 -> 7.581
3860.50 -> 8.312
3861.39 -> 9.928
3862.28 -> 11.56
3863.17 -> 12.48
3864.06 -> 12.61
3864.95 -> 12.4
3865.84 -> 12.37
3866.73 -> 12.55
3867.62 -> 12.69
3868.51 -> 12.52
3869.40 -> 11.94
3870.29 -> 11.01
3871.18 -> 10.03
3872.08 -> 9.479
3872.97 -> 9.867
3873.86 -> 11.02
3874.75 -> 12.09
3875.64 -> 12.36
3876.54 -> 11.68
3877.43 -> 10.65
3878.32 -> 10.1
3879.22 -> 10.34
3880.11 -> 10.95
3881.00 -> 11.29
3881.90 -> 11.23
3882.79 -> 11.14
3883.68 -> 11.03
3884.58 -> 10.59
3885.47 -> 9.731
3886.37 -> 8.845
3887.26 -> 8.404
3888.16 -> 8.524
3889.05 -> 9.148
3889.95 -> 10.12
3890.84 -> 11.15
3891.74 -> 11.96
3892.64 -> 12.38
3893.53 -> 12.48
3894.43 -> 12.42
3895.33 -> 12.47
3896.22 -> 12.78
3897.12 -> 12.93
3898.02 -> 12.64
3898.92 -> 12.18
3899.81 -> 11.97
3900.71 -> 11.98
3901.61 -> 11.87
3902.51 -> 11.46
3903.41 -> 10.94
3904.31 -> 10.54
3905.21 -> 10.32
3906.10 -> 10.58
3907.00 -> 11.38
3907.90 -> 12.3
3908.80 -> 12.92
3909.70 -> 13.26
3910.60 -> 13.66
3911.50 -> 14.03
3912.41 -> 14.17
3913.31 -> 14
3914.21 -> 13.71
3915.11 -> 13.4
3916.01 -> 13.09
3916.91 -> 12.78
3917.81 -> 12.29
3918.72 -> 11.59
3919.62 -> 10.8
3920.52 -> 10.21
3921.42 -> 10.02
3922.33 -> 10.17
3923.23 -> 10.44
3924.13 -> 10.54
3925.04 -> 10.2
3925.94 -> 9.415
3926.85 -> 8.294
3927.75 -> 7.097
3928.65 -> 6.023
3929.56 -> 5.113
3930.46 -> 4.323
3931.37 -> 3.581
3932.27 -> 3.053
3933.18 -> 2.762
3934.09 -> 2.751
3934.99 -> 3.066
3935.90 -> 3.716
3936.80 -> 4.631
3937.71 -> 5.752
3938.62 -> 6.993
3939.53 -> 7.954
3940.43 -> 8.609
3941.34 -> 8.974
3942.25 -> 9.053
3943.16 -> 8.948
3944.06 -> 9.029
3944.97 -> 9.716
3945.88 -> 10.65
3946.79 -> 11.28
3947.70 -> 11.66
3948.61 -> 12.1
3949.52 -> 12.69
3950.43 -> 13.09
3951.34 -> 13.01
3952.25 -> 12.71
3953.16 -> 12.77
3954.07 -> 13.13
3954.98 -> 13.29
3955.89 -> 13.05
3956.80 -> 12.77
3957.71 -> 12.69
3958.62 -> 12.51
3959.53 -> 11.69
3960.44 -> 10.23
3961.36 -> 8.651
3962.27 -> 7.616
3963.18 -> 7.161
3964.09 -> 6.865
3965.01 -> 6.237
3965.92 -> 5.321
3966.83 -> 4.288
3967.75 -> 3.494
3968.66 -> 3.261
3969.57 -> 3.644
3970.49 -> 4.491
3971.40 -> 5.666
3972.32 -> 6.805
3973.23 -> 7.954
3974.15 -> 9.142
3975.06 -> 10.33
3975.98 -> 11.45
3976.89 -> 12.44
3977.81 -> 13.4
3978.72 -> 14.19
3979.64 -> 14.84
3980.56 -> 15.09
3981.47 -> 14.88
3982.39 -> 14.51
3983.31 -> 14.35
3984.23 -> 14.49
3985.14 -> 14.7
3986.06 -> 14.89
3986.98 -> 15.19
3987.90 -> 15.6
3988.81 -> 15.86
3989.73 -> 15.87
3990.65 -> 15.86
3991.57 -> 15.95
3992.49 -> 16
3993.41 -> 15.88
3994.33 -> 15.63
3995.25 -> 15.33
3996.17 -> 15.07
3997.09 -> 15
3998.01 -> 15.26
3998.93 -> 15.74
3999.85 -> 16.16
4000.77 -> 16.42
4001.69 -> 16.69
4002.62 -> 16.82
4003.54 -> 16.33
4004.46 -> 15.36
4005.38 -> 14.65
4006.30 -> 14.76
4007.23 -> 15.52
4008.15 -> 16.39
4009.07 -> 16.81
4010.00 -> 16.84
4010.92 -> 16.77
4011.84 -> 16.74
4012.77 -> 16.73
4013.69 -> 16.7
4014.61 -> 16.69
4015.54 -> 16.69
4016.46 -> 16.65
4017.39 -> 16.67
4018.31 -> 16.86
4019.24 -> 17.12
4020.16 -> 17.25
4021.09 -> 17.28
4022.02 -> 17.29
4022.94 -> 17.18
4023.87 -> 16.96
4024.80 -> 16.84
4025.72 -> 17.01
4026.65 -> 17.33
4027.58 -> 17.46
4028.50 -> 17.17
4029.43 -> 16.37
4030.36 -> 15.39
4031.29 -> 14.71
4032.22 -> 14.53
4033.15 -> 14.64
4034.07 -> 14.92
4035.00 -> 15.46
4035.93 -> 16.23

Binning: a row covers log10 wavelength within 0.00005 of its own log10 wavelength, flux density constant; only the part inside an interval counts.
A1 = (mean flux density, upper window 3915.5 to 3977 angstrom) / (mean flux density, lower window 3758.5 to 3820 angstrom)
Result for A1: 0.7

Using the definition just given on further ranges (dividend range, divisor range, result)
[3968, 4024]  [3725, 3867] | 1.37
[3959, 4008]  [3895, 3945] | 1.27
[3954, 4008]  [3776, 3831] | 1.09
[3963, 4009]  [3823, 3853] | 1.45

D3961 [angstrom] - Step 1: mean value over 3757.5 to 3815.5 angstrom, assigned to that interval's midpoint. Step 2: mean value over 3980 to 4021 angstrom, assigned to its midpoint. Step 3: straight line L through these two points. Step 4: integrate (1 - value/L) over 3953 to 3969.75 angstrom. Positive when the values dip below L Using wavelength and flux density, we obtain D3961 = 6.9 angstrom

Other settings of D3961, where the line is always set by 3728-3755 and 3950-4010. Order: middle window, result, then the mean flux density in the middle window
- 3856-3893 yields 1.0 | 10.7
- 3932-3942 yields 5.5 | 5.41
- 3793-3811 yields -4.2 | 12.2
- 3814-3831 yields 2.8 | 8.52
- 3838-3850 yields 0.3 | 10.3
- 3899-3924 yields -0.9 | 12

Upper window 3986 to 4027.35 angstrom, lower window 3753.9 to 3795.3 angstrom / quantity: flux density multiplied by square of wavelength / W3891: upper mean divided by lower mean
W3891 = 1.50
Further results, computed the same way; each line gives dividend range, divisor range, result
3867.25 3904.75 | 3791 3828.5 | 1.07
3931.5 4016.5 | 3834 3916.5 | 1.13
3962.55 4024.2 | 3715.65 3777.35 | 1.55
